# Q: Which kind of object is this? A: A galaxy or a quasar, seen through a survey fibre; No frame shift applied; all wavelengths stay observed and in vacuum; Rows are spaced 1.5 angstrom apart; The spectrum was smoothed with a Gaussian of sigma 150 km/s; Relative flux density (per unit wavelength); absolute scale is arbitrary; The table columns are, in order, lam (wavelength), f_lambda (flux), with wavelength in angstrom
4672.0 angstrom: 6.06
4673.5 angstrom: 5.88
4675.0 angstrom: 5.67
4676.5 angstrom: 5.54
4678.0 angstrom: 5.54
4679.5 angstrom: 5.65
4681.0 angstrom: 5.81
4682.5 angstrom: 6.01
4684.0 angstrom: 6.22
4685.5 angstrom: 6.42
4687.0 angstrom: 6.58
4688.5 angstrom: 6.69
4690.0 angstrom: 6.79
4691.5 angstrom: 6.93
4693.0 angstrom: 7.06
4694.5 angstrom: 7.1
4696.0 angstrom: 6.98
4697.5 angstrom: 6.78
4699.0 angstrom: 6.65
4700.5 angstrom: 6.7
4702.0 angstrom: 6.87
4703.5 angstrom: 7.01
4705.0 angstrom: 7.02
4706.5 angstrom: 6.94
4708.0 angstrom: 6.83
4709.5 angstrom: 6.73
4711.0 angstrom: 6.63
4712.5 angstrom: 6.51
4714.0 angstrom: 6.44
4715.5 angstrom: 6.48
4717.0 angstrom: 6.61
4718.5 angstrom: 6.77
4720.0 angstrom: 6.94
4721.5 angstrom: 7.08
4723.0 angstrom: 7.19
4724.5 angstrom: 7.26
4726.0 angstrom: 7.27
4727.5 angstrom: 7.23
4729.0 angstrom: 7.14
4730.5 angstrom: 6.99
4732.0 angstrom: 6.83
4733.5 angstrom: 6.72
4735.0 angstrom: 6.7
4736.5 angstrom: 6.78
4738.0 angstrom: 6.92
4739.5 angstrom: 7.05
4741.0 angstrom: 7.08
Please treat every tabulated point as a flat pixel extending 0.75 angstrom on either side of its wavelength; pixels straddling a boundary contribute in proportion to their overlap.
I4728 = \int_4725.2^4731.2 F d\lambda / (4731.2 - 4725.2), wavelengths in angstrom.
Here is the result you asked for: 7.16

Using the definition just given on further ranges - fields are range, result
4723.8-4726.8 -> 7.26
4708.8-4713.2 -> 6.62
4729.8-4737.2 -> 6.8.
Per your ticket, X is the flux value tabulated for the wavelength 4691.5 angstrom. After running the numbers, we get 6.93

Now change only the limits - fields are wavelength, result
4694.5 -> 7.1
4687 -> 6.58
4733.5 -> 6.72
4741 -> 7.08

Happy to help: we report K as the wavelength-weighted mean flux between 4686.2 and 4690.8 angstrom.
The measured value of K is 6.69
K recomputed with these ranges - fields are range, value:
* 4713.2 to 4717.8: 6.51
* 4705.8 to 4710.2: 6.83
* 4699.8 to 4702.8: 6.79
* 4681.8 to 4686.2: 6.22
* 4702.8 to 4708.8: 6.95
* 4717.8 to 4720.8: 6.86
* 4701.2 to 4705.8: 6.96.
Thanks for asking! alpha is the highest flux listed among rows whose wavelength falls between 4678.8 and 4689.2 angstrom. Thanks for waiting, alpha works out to 6.69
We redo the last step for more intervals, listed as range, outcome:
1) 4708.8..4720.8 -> 6.94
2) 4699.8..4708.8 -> 7.02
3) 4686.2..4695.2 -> 7.1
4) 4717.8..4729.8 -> 7.27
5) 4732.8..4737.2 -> 6.78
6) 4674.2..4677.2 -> 5.67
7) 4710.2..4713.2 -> 6.63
